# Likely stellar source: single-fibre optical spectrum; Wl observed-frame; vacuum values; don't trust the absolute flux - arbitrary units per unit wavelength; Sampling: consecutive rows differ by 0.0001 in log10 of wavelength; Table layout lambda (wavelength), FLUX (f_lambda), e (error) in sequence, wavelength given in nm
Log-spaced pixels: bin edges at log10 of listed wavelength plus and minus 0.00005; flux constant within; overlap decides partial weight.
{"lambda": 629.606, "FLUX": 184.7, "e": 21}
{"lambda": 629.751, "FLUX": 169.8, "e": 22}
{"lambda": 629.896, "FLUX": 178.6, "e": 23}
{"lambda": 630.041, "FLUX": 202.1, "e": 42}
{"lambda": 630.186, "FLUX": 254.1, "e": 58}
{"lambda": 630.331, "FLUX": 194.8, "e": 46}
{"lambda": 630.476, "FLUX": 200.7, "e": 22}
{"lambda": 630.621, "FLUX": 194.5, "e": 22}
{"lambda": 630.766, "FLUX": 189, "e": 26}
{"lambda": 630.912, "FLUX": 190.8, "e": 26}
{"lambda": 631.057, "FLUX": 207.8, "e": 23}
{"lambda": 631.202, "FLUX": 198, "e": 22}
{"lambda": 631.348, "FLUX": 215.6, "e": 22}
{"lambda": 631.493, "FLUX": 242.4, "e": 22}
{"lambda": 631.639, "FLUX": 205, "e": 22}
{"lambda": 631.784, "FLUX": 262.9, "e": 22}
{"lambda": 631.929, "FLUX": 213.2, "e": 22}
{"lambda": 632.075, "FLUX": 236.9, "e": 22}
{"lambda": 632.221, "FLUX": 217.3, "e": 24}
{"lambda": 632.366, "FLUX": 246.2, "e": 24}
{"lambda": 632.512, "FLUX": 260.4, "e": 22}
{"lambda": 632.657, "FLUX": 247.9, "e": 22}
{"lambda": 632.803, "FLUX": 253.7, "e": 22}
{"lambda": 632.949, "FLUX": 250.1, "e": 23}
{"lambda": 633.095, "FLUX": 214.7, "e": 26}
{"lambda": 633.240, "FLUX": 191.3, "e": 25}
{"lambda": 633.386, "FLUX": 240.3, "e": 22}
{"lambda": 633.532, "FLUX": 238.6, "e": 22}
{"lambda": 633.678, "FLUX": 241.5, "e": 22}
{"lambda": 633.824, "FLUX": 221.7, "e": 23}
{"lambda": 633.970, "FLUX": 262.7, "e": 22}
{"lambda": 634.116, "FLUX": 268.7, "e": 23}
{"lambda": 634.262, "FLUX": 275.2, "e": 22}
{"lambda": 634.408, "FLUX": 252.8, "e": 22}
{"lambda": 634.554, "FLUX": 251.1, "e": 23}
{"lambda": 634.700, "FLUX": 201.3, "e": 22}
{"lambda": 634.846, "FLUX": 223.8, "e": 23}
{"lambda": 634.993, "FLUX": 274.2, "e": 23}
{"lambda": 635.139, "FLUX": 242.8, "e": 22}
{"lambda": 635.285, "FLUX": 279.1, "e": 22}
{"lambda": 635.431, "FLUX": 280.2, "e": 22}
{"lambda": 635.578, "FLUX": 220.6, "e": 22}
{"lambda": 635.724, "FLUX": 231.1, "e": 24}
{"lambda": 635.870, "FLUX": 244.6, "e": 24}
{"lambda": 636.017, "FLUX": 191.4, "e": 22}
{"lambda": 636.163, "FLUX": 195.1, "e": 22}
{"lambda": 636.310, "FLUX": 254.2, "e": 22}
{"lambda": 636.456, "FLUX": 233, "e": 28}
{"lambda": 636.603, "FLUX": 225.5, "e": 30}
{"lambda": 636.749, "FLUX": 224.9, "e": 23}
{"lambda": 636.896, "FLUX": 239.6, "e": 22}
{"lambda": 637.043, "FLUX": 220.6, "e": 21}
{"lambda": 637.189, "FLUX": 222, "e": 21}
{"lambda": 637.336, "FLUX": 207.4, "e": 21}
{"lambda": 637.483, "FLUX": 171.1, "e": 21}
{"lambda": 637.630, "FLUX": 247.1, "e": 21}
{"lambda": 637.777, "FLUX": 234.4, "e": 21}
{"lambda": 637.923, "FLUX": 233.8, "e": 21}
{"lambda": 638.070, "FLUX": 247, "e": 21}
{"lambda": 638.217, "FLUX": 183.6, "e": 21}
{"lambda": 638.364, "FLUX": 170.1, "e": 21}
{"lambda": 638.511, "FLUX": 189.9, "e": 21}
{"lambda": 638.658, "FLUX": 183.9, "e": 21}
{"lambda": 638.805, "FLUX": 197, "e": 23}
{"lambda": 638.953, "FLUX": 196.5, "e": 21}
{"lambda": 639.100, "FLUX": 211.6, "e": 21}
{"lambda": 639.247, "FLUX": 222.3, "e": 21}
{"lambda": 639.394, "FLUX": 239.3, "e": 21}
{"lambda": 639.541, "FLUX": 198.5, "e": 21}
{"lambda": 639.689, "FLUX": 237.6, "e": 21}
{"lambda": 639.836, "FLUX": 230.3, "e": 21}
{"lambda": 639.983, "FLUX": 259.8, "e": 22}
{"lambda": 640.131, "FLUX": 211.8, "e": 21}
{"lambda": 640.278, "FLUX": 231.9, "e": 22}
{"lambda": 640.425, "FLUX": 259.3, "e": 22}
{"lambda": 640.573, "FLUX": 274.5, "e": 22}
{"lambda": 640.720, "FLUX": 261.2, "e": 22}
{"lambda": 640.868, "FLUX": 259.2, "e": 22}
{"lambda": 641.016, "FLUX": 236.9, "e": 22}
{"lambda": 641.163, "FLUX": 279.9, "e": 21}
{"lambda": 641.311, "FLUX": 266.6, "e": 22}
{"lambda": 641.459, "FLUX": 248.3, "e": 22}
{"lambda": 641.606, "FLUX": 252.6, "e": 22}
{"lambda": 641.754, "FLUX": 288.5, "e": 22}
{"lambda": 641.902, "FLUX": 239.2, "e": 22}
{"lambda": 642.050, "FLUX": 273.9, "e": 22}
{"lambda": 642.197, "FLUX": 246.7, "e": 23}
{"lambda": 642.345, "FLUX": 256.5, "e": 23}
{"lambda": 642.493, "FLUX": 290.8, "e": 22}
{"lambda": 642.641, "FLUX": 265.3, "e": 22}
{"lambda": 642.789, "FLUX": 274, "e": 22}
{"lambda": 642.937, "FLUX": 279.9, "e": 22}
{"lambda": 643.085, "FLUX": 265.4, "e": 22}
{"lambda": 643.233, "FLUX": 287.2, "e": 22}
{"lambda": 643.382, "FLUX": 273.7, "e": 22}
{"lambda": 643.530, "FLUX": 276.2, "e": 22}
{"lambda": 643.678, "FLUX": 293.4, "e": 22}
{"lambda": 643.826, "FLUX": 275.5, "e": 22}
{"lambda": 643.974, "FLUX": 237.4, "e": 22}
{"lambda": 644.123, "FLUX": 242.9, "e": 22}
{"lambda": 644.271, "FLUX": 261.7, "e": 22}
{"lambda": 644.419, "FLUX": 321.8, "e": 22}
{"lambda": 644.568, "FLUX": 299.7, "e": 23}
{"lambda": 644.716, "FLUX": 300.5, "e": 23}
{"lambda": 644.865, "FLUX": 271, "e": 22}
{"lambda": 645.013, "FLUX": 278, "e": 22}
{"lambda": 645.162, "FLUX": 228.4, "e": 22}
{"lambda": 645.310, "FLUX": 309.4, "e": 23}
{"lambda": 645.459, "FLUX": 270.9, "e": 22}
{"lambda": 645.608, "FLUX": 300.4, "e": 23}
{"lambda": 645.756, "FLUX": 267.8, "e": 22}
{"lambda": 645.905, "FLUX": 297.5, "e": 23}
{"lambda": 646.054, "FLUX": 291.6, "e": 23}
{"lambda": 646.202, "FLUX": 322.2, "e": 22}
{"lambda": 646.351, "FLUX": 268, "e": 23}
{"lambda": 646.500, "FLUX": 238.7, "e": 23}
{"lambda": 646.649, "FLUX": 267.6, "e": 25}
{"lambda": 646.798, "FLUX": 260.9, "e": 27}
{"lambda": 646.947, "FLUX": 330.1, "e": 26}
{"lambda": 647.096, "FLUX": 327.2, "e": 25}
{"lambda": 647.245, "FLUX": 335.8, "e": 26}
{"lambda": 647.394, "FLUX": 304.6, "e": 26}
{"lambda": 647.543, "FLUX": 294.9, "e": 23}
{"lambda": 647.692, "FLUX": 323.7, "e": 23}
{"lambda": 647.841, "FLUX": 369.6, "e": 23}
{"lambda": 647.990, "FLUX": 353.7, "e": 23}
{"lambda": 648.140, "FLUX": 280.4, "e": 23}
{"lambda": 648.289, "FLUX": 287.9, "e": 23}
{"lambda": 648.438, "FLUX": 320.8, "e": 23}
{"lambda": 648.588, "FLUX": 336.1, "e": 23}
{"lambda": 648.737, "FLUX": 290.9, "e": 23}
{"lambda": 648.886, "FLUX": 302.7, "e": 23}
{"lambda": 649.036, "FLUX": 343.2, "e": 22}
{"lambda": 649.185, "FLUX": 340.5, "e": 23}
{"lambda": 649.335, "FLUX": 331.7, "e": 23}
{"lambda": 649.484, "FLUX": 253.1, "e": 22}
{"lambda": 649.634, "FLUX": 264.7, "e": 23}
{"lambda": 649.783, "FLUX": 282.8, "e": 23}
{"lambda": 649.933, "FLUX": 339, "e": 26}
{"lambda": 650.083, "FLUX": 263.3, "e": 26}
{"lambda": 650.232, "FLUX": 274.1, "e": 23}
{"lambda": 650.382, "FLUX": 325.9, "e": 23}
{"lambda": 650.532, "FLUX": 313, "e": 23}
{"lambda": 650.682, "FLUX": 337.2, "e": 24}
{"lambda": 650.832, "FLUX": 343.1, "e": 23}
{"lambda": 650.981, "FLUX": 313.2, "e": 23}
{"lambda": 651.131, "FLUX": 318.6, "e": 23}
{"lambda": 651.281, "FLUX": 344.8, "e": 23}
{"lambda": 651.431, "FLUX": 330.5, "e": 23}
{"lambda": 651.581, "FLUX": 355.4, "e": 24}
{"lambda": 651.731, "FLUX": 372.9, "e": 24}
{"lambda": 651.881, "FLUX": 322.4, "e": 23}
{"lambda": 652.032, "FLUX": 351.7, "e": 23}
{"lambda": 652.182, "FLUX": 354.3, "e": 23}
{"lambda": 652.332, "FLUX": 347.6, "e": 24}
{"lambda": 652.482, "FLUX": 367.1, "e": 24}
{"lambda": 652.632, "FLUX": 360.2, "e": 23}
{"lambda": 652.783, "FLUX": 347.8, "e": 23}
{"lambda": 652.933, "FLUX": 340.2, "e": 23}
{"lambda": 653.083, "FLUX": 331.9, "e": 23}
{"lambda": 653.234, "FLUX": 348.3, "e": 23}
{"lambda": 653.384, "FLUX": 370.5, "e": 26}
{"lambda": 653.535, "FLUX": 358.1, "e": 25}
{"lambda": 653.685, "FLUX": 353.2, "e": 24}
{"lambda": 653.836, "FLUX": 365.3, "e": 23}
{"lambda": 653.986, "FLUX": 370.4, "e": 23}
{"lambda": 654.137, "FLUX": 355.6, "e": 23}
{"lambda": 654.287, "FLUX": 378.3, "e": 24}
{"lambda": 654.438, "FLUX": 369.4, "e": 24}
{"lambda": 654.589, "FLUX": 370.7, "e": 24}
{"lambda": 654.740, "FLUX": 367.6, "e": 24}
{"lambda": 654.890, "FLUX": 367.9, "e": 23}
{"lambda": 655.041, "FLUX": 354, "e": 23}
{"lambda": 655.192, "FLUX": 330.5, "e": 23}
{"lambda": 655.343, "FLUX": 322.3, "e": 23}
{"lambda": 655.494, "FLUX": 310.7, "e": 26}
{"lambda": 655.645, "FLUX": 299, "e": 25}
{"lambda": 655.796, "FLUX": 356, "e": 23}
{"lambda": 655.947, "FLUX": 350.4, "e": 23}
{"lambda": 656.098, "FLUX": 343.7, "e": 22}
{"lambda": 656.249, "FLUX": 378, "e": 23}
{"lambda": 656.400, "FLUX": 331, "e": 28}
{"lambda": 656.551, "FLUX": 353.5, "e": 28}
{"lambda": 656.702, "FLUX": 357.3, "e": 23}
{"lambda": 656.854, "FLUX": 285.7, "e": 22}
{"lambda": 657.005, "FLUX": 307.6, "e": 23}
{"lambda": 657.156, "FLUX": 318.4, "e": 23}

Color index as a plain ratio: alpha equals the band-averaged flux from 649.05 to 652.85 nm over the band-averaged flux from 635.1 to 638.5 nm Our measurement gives 1.45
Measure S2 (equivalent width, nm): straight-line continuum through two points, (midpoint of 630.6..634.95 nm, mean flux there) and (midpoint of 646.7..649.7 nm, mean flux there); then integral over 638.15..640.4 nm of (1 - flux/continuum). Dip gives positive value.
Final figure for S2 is 0.45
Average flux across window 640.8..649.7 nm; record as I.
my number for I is 286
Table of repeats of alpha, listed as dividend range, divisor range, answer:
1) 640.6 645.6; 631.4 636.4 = 1.13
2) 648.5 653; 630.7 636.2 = 1.39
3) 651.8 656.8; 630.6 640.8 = 1.53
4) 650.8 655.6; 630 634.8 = 1.53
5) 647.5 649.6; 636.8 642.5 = 1.35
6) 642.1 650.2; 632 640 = 1.27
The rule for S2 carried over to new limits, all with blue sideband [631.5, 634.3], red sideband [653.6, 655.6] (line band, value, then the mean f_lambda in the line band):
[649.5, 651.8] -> 0.12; 317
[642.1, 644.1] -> 0.16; 270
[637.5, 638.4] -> 0.16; 218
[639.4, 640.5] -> 0.17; 233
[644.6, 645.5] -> 0.08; 278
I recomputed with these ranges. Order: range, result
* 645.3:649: 302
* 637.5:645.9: 252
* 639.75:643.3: 260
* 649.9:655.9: 343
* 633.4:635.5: 251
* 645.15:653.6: 317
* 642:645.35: 274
